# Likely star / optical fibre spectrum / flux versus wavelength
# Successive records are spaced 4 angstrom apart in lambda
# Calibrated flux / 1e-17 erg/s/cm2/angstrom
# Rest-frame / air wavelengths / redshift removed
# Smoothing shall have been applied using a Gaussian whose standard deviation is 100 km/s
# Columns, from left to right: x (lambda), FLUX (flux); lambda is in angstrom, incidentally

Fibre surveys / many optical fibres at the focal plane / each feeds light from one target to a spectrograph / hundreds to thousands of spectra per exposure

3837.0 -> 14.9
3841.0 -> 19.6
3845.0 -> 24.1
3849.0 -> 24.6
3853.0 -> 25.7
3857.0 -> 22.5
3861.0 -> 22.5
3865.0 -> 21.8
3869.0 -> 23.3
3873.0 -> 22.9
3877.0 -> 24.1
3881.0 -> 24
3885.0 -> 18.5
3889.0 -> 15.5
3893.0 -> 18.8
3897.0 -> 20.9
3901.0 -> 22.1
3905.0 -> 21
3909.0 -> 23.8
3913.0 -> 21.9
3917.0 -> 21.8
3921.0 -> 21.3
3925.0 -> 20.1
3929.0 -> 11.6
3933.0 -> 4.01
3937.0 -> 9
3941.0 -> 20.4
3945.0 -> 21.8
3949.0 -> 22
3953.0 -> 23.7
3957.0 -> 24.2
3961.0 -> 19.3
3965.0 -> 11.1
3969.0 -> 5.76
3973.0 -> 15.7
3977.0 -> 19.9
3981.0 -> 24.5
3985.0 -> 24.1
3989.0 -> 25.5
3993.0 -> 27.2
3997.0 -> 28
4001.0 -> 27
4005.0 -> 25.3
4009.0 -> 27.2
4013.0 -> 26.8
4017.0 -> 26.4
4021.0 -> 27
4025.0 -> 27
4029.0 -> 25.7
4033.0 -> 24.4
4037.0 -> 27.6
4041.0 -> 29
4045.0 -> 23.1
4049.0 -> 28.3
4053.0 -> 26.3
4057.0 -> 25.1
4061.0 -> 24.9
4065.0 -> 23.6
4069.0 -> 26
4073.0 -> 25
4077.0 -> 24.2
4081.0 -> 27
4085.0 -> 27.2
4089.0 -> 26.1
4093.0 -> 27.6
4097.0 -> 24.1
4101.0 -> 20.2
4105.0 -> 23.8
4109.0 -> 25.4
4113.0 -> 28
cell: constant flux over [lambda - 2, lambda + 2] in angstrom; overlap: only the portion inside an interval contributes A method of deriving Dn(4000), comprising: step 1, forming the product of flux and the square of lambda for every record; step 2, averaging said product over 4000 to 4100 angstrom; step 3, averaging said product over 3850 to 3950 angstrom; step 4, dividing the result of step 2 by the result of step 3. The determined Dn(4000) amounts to 1.40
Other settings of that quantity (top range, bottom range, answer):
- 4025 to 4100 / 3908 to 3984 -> 1.52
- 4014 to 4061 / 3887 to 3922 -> 1.35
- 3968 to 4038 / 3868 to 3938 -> 1.34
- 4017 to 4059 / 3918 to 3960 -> 1.54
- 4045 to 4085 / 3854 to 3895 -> 1.31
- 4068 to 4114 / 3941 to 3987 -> 1.40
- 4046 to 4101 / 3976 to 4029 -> 1.02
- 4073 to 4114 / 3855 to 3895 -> 1.32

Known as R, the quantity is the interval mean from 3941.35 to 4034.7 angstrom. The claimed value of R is 23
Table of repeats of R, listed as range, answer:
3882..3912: 20.3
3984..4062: 26.3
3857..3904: 21.4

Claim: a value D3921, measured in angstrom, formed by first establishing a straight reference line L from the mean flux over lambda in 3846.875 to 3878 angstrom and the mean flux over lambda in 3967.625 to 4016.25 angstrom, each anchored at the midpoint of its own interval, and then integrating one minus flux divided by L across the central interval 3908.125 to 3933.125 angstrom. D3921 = 5.2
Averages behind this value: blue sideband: 23.4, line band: 18.5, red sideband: 23.4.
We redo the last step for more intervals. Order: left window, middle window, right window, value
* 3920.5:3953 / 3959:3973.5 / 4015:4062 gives 4.9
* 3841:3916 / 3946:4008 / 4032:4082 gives 6.4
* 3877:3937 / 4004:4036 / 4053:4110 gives -4.8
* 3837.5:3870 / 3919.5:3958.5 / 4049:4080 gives 9.9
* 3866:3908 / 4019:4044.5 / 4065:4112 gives -2.7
